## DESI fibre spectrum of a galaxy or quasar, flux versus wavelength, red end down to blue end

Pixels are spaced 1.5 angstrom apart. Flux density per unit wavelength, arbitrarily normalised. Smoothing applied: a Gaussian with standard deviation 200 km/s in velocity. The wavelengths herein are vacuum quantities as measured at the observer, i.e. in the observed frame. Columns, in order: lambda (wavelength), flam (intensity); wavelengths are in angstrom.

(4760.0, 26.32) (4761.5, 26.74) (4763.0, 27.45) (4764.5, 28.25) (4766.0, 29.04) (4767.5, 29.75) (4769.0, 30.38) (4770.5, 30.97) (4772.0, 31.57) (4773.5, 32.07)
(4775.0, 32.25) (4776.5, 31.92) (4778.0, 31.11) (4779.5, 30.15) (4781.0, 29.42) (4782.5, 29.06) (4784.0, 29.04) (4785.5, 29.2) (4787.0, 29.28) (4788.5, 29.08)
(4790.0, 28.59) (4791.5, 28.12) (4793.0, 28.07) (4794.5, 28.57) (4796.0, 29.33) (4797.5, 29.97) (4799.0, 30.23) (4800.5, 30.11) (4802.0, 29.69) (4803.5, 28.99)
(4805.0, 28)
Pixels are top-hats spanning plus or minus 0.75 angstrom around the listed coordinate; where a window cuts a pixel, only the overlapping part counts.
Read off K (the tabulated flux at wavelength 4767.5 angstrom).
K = 29.75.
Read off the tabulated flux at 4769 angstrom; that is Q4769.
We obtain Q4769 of 30.38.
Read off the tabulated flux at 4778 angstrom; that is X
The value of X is 31.11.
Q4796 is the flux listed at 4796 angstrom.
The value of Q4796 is 29.33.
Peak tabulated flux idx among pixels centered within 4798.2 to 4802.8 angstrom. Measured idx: 30.23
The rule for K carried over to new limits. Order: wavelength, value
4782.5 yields 29.06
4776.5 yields 31.92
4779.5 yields 30.15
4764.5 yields 28.25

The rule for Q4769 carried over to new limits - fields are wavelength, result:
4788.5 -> 29.08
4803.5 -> 28.99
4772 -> 31.57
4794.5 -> 28.57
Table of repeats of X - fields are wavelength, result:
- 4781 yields 29.42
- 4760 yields 26.32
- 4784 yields 29.04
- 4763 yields 27.45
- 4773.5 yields 32.07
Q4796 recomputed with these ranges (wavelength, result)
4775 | 32.25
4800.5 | 30.11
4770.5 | 30.97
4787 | 29.28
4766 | 29.04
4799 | 30.23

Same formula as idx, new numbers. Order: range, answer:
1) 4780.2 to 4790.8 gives 29.42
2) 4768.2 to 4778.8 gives 32.25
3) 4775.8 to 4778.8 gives 31.92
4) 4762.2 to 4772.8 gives 31.57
